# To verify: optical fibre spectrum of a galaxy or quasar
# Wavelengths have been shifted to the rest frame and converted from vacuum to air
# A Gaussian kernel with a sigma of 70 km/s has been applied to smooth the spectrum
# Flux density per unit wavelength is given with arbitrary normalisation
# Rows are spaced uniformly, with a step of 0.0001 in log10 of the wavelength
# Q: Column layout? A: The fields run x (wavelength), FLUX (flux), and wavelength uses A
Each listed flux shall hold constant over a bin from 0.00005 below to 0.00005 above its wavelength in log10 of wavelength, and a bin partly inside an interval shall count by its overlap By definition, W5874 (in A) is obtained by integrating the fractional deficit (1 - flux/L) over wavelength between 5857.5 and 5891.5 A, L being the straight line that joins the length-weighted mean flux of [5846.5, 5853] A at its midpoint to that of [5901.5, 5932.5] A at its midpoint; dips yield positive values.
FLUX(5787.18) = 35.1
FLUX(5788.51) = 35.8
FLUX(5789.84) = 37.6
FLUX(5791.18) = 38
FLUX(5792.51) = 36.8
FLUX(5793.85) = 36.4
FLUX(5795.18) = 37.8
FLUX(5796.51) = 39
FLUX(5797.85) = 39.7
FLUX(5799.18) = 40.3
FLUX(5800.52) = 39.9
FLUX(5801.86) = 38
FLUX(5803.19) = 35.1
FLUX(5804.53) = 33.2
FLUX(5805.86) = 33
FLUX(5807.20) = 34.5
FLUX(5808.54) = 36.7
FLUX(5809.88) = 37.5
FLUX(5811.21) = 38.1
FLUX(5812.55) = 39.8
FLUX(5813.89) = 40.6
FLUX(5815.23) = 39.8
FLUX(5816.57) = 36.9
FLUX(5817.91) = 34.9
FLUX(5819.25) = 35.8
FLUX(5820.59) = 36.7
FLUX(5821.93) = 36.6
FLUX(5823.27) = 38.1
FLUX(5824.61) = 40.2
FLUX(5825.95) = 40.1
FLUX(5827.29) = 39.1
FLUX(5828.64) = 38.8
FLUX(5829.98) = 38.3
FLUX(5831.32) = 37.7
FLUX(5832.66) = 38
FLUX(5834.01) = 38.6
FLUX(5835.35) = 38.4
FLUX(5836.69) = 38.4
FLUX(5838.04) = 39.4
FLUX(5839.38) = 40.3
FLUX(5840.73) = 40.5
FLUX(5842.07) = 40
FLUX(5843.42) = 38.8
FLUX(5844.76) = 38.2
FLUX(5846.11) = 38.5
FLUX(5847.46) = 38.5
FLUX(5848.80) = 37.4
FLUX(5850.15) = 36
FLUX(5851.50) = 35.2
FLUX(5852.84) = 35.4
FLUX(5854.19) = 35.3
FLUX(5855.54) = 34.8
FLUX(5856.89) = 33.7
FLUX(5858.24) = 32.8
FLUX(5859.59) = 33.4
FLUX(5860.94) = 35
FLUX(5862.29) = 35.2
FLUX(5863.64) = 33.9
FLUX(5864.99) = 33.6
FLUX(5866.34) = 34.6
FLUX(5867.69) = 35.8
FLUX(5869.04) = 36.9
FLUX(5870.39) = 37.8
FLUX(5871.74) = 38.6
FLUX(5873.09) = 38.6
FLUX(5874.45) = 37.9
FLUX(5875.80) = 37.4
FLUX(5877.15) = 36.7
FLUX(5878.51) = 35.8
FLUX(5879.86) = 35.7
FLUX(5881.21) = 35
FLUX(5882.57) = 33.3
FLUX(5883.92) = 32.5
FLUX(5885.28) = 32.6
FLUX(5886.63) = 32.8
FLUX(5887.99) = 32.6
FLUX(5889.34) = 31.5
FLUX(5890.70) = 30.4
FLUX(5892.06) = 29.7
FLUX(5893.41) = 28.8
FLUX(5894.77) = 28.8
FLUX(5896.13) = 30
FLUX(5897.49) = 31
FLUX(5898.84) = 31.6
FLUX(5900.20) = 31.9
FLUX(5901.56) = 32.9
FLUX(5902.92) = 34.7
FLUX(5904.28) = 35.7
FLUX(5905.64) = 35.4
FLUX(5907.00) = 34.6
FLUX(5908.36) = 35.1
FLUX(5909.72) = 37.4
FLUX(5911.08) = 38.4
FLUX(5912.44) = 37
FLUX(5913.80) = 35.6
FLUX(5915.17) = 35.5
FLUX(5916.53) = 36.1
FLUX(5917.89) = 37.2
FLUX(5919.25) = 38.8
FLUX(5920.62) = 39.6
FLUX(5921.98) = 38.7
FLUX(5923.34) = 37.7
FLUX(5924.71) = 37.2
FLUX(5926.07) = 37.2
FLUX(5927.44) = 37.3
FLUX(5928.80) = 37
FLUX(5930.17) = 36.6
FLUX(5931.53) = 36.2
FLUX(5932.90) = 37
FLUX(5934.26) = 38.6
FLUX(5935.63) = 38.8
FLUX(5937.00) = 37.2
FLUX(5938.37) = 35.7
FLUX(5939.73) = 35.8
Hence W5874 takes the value 1.76 A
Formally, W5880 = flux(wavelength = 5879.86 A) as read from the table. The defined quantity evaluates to 35.7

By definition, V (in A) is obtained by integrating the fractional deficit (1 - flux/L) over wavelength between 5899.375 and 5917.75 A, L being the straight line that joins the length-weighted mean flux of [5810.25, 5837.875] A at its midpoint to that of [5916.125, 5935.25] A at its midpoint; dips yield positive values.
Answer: 1.1 A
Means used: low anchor 38.3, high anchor 37.6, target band 35.4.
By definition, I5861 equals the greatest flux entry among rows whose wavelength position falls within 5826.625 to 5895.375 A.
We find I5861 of 40.5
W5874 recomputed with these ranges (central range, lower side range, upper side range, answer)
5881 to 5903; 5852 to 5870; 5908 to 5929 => 2.72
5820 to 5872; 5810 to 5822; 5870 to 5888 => -0.57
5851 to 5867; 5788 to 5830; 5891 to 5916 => 0.47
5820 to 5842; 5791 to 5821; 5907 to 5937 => -0.85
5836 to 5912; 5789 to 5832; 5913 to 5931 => 4.69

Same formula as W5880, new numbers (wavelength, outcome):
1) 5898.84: 31.6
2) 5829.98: 38.3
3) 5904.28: 35.7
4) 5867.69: 35.8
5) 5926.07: 37.2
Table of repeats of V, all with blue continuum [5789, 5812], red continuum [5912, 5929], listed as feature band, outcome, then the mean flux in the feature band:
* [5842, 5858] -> 0.27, 36.6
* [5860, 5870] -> 0.59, 35.1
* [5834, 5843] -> -0.53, 39.4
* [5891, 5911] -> 2.40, 32.8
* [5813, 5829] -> -0.41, 38.1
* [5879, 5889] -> 1.02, 33.5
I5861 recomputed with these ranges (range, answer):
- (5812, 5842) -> 40.6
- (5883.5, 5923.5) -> 39.6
